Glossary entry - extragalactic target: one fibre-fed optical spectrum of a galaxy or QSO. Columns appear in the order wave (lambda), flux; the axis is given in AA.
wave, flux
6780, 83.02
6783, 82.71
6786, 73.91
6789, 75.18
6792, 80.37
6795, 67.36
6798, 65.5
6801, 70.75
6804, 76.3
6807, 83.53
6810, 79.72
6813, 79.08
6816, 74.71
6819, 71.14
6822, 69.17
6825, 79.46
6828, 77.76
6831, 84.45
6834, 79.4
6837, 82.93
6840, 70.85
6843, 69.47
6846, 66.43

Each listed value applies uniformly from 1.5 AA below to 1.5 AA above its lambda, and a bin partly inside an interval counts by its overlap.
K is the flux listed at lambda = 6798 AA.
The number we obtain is 65.5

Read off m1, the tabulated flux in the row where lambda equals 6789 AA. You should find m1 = 75.18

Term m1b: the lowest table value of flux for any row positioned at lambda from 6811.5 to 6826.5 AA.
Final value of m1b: 69.17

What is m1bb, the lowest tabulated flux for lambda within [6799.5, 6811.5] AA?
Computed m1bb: 70.75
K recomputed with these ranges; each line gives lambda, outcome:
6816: 74.71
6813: 79.08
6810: 79.72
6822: 69.17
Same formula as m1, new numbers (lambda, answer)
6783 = 82.71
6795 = 67.36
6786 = 73.91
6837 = 82.93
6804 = 76.3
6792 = 80.37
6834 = 79.4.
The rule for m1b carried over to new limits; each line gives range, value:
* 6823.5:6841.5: 70.85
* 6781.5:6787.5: 73.91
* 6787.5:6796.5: 67.36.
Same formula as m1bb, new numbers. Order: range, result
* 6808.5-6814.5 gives 79.08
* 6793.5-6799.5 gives 65.5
